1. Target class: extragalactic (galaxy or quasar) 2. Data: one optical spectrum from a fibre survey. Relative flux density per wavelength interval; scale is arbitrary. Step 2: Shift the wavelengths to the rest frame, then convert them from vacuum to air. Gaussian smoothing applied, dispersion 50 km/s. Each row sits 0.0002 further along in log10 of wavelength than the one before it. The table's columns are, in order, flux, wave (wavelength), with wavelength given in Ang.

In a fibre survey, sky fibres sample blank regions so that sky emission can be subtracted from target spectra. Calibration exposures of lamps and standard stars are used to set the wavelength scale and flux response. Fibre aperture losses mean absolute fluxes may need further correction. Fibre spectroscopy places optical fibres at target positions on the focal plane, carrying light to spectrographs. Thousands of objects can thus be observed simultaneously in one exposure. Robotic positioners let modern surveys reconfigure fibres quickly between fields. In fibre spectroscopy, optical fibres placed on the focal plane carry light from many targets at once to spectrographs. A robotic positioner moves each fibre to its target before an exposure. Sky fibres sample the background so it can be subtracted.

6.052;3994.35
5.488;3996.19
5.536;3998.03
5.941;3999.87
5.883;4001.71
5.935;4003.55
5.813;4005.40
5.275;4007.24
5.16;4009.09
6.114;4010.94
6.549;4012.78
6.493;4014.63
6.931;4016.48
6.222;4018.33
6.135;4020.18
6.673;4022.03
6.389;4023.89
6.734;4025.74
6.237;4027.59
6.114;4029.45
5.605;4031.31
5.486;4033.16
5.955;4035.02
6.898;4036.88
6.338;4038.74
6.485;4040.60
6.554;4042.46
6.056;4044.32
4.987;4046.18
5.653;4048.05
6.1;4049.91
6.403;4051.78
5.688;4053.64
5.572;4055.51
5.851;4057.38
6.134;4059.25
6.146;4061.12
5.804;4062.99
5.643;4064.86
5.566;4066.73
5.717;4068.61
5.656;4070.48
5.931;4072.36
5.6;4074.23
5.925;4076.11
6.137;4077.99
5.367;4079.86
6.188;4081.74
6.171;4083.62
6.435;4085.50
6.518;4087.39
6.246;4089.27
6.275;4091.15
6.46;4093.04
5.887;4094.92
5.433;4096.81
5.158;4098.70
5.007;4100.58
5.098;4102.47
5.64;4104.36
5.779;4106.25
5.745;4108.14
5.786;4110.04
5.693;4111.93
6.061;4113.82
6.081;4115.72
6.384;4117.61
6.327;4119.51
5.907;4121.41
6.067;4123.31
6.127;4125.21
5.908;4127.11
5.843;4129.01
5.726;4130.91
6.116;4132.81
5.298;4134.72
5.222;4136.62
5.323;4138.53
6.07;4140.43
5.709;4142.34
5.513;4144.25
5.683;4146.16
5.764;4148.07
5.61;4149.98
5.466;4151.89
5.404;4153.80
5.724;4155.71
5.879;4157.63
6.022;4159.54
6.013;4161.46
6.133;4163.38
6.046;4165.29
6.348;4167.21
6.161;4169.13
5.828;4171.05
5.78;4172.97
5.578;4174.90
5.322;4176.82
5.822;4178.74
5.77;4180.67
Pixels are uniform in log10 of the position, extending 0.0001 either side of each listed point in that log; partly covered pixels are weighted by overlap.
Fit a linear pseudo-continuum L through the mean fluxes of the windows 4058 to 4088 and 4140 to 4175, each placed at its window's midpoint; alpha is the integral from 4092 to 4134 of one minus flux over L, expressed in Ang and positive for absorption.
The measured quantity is 0.4 Ang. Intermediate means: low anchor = 5.93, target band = 5.83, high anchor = 5.83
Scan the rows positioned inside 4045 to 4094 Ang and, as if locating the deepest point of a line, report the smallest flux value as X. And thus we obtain 4.987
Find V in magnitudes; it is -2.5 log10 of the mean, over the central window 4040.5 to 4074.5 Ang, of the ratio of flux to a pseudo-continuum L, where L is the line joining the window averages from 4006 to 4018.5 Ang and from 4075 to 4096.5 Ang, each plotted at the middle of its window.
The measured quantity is 0.05 mag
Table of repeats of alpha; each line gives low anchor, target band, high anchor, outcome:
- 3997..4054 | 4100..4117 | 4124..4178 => 0.56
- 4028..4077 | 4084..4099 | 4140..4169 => -0.53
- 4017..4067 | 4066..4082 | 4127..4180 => 0.55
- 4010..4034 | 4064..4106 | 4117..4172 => 1.66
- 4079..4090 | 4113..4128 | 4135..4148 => -0.81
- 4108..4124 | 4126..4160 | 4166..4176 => 1.67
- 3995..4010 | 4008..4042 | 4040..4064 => -2.77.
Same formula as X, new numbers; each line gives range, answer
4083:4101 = 5.007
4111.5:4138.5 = 5.222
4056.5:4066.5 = 5.643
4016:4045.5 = 5.486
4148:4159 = 5.404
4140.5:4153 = 5.466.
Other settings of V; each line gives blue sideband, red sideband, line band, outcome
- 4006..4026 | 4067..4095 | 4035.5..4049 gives 0.002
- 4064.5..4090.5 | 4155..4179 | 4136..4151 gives 0.055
